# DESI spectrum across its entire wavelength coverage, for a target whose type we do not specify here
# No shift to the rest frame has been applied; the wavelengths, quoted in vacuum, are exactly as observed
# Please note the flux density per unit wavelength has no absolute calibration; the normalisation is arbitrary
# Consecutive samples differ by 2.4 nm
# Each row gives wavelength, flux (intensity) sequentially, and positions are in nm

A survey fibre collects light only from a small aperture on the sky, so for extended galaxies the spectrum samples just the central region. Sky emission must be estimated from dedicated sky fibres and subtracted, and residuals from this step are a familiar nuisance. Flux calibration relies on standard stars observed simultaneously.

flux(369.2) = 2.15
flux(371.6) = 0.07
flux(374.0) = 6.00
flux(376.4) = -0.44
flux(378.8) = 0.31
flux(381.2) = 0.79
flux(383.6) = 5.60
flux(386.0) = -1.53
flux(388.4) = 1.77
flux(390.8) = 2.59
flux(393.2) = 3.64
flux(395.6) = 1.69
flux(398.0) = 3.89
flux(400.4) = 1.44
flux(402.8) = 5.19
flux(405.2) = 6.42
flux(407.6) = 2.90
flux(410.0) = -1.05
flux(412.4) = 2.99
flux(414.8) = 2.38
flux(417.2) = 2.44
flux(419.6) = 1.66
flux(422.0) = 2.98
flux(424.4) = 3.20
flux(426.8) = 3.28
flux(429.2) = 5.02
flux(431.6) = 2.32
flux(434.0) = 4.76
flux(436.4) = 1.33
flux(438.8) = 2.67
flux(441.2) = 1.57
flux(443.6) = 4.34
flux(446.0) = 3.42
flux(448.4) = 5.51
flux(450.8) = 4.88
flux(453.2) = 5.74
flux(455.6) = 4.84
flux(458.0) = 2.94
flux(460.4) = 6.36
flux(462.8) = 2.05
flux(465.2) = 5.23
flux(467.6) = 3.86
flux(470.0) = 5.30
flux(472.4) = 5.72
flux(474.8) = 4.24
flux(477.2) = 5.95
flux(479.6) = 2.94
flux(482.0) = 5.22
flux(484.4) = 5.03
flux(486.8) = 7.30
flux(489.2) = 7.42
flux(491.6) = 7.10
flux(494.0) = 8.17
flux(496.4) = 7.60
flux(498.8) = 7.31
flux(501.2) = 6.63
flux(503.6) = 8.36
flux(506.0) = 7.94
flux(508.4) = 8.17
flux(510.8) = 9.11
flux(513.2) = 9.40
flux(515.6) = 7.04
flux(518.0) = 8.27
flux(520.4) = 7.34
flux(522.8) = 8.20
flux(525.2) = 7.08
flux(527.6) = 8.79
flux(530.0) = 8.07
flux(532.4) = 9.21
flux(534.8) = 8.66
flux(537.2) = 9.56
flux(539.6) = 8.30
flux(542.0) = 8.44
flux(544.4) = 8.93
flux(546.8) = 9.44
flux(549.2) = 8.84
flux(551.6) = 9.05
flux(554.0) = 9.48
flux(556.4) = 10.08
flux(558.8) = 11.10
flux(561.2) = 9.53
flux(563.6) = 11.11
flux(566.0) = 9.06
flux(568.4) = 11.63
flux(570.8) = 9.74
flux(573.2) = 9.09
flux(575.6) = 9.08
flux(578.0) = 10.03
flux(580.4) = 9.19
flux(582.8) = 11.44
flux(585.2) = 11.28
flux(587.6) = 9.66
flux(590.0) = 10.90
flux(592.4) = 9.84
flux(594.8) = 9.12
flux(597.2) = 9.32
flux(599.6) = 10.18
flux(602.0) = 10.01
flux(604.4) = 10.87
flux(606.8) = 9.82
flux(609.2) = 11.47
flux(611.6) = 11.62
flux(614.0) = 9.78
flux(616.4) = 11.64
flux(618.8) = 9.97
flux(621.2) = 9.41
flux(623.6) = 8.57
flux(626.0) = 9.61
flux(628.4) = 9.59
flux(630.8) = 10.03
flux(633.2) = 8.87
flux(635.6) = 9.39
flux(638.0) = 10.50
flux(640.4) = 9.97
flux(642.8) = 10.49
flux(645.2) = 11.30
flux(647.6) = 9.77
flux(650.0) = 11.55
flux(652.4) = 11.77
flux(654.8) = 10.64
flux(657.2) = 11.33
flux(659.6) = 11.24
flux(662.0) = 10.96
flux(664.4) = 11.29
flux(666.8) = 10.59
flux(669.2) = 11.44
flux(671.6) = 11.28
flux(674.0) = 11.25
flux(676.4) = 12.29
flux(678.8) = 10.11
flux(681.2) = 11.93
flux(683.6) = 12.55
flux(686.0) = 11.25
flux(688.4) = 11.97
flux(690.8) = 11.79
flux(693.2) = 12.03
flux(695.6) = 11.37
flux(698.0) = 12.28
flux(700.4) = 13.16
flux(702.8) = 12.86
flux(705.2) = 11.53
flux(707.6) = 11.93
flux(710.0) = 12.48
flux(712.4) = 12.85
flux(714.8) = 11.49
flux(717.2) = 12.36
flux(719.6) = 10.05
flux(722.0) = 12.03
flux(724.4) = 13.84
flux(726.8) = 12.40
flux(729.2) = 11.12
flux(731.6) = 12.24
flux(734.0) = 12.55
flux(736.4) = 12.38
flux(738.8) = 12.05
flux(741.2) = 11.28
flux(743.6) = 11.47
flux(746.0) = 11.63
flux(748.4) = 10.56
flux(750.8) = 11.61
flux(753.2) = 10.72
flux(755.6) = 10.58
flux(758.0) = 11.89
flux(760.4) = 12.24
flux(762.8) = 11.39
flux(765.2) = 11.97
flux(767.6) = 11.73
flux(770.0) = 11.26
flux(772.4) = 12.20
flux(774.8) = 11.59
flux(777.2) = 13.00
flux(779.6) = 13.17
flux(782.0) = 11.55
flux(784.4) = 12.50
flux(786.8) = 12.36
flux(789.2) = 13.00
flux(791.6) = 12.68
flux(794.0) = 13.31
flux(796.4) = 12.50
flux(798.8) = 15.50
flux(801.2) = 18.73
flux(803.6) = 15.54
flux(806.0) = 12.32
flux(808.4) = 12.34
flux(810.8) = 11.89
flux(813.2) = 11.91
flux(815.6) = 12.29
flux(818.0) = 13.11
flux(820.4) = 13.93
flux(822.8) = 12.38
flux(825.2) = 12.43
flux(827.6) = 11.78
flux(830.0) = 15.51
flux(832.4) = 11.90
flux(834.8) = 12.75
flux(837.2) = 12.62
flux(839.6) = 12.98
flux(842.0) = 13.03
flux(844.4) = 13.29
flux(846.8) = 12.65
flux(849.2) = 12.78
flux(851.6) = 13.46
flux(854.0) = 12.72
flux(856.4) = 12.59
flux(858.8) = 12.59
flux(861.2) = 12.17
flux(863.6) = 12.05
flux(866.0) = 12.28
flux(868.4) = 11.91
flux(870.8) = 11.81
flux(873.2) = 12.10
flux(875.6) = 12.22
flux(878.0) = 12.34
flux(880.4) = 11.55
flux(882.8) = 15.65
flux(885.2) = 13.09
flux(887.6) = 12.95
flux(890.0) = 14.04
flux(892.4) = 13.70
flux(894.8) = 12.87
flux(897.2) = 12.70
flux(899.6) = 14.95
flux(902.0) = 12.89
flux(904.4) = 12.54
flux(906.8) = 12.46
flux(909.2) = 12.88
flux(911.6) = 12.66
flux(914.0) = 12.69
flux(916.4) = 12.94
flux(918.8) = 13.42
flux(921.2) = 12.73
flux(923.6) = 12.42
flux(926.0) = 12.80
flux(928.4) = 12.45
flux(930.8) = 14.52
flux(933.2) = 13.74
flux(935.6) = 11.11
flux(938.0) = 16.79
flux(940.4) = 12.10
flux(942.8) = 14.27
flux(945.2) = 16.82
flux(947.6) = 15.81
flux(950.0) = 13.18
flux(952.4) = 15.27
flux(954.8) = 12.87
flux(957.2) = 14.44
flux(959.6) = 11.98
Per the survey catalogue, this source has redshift 0.22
